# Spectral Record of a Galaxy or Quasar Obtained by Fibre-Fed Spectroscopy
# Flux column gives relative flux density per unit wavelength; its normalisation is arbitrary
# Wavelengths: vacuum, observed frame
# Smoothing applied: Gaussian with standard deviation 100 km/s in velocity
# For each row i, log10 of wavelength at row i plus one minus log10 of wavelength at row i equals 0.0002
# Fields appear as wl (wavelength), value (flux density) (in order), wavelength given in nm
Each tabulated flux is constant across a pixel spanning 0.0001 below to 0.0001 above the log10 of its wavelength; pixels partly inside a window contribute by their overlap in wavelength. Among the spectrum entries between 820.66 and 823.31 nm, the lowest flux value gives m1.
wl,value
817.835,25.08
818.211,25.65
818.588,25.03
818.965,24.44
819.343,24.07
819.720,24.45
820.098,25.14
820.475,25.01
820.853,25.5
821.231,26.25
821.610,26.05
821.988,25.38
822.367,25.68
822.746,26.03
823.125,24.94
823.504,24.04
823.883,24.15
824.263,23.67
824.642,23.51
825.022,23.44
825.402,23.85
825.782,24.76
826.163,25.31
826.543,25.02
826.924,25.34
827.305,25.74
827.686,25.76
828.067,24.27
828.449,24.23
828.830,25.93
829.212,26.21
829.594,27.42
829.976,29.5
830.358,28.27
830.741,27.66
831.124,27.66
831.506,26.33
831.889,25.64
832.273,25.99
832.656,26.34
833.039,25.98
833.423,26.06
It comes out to 24.94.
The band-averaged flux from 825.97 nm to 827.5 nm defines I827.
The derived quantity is 25.3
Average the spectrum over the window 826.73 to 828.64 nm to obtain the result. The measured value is 25.1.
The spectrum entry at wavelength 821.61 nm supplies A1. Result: 26.05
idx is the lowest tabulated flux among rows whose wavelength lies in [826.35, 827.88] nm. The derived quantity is 25.02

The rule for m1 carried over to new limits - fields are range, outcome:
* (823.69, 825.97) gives 23.44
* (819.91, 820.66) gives 25.01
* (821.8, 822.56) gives 25.38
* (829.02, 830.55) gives 26.21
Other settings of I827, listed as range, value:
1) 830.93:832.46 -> 26.4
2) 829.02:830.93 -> 27.8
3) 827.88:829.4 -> 25.2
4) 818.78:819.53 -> 24.2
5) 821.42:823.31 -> 25.6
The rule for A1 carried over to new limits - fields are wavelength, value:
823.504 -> 24.04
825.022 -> 23.44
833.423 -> 26.06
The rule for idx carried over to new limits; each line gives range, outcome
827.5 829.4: 24.23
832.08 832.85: 25.99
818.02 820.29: 24.07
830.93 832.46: 25.64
